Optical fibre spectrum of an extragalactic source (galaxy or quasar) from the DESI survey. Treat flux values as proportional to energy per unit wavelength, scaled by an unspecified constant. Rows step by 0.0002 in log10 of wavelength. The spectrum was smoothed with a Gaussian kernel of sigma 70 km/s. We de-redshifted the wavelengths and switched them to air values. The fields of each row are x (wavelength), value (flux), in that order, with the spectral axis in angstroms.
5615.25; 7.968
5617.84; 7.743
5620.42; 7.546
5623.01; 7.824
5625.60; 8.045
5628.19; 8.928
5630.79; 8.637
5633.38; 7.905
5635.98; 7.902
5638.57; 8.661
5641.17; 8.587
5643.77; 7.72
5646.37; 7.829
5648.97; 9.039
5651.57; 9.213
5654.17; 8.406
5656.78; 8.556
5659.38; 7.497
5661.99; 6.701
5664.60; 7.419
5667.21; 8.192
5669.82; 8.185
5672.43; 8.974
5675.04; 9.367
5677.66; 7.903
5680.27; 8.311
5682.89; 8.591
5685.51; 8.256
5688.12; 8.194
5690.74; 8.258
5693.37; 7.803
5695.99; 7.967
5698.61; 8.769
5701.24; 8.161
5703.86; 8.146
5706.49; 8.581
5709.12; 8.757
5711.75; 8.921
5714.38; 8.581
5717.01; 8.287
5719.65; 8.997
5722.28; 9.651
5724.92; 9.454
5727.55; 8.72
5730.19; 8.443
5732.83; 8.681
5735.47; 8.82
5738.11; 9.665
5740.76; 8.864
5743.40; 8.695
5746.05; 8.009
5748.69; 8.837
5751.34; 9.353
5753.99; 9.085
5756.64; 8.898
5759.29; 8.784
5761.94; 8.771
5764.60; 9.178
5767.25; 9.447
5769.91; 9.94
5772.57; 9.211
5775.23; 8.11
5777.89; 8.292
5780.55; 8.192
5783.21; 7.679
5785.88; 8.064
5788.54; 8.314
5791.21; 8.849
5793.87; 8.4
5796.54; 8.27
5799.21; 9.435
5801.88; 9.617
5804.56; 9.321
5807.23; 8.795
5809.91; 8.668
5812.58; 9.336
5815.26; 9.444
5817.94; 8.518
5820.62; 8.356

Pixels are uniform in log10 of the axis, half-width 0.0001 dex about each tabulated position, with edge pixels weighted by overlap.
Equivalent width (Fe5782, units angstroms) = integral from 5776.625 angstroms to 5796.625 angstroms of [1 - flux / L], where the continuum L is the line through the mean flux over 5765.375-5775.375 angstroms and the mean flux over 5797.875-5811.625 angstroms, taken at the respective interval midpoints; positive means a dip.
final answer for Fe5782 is 2.1 angstroms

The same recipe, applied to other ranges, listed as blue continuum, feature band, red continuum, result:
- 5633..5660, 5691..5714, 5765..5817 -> 0.36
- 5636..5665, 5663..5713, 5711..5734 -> 1.05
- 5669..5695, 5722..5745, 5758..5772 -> -0.14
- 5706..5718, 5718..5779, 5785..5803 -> -1.95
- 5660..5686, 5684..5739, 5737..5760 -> -0.45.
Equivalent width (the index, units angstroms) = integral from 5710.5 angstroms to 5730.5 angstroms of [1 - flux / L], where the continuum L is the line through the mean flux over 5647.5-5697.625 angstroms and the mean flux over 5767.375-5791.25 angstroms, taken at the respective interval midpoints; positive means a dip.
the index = -1.2 angstroms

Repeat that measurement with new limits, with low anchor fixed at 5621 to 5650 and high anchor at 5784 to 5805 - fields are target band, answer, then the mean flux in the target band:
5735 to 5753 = -0.7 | 8.9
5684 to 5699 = 0.4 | 8.18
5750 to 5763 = -0.6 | 8.98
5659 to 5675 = 0.7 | 7.97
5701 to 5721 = -0.2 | 8.58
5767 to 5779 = -0.4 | 8.97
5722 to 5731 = -0.5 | 9.04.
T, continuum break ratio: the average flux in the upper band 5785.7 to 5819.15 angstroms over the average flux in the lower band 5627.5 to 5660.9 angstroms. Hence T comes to 1.06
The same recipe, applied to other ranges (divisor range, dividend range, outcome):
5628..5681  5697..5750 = 1.06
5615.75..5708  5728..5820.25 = 1.07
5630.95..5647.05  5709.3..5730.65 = 1.09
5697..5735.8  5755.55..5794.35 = 0.99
